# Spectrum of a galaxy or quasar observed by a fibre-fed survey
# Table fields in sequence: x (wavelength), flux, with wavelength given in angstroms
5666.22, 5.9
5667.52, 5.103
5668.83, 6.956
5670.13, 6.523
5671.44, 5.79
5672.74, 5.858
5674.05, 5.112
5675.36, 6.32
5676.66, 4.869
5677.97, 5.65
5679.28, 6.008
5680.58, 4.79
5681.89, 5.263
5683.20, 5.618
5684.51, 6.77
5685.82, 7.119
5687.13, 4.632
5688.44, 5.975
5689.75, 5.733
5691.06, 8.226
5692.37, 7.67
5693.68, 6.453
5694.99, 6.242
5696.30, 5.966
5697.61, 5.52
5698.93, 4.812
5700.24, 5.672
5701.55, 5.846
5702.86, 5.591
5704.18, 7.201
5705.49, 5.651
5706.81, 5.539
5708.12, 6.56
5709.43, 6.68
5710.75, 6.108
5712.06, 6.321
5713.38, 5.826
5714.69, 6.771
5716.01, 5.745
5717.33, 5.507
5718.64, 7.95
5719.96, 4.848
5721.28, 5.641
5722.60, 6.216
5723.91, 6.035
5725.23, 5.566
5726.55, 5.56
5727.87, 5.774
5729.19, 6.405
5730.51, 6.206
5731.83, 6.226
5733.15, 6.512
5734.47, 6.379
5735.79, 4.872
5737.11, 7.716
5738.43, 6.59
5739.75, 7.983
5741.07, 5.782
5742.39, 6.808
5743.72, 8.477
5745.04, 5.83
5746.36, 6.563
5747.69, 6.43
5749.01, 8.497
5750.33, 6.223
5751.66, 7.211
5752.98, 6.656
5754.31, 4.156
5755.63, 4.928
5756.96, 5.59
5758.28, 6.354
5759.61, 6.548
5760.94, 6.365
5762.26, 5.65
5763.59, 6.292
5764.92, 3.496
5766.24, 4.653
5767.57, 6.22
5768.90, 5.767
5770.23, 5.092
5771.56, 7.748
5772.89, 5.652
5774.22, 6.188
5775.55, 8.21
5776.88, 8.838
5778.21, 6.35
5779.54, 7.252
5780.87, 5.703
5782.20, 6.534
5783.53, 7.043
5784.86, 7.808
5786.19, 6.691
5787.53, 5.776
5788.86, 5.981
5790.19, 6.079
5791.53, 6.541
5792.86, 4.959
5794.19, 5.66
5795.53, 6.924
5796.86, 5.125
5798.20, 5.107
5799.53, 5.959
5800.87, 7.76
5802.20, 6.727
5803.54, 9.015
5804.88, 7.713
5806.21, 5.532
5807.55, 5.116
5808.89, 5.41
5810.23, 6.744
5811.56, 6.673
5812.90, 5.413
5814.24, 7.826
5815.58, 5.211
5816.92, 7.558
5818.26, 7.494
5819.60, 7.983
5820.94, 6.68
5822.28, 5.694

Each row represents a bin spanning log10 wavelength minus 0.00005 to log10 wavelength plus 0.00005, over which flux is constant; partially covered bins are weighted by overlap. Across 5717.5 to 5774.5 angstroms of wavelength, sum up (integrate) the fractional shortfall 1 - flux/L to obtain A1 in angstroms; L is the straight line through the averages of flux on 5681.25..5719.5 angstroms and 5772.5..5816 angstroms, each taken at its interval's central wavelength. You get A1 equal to 1.3 angstroms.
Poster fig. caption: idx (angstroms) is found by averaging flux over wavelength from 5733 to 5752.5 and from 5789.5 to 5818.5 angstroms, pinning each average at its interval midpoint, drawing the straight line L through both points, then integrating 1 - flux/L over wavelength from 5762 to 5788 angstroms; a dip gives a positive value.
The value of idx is 0.8 angstroms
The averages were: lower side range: 6.8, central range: 6.36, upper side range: 6.37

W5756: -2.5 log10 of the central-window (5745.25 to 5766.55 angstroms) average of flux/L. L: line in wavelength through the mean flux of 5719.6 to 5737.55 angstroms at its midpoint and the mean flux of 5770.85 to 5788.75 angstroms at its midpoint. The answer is 0.08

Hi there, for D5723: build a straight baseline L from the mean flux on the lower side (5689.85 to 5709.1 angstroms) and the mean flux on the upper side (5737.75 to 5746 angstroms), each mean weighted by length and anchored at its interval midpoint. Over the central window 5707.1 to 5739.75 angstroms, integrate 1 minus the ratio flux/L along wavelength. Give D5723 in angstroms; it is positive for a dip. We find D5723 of 2.0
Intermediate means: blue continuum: 6.21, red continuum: 6.9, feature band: 6.2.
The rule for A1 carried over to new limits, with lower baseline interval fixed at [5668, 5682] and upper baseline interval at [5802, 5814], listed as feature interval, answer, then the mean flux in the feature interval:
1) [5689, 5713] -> -1.24 angstroms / 6.21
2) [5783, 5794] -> 0.14 angstroms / 6.32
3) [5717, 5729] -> 0.19 angstroms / 5.93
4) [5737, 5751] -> -1.85 angstroms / 6.96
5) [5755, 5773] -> 1.50 angstroms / 5.74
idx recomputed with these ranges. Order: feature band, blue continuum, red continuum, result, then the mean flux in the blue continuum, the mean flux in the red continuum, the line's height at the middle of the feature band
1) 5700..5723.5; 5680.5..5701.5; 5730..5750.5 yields 0.9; 6.06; 6.71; 6.33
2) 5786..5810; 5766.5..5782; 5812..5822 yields 1.8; 6.58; 6.83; 6.72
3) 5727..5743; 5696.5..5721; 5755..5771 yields -1.7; 6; 5.59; 5.8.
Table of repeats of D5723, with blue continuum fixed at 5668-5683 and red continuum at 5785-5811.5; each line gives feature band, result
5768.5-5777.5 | -0.9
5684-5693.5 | -1.3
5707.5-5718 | -0.5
